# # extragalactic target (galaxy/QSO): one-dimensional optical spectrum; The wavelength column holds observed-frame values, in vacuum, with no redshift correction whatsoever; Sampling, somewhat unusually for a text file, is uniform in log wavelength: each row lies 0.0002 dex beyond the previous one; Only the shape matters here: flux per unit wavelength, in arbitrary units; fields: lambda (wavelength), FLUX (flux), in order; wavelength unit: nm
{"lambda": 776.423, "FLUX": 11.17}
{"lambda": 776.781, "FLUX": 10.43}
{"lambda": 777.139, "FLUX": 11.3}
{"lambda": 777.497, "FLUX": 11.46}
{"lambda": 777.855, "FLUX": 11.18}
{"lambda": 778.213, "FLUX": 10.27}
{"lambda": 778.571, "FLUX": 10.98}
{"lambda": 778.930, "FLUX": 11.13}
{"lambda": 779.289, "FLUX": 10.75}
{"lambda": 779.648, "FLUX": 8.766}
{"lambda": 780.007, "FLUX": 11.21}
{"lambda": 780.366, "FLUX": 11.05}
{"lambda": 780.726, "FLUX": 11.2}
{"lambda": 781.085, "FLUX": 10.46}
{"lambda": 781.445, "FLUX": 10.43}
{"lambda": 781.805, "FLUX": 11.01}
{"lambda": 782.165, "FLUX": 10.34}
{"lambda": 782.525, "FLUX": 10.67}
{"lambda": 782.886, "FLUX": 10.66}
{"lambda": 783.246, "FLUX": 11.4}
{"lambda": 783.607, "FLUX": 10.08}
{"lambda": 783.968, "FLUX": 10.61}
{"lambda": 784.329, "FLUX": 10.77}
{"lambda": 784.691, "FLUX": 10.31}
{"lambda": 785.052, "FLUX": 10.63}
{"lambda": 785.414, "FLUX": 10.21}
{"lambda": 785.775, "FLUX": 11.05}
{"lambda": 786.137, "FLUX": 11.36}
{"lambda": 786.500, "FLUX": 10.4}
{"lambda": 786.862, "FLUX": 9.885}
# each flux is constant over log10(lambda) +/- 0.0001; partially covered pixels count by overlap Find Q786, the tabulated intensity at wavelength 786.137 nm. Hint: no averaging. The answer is 11.36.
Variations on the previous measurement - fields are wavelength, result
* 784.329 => 10.77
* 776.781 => 10.43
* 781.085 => 10.46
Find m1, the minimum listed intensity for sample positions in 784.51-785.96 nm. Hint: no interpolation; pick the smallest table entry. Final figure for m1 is 10.21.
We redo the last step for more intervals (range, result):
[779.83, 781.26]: 10.46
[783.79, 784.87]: 10.31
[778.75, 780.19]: 8.766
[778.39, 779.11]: 10.98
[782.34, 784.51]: 10.08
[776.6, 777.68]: 10.43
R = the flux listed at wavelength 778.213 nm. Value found 10.27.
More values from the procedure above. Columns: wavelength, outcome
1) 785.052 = 10.63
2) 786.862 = 9.885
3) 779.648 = 8.766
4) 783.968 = 10.61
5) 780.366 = 11.05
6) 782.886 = 10.66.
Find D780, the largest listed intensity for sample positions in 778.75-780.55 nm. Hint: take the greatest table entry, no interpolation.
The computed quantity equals 11.21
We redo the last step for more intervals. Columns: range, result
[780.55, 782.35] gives 11.2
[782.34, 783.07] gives 10.67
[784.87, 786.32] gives 11.36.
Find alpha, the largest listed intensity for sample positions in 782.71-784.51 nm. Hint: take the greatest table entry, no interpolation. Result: 11.4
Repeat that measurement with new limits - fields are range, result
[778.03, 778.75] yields 10.98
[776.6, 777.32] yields 11.3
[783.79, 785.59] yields 10.77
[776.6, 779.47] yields 11.46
